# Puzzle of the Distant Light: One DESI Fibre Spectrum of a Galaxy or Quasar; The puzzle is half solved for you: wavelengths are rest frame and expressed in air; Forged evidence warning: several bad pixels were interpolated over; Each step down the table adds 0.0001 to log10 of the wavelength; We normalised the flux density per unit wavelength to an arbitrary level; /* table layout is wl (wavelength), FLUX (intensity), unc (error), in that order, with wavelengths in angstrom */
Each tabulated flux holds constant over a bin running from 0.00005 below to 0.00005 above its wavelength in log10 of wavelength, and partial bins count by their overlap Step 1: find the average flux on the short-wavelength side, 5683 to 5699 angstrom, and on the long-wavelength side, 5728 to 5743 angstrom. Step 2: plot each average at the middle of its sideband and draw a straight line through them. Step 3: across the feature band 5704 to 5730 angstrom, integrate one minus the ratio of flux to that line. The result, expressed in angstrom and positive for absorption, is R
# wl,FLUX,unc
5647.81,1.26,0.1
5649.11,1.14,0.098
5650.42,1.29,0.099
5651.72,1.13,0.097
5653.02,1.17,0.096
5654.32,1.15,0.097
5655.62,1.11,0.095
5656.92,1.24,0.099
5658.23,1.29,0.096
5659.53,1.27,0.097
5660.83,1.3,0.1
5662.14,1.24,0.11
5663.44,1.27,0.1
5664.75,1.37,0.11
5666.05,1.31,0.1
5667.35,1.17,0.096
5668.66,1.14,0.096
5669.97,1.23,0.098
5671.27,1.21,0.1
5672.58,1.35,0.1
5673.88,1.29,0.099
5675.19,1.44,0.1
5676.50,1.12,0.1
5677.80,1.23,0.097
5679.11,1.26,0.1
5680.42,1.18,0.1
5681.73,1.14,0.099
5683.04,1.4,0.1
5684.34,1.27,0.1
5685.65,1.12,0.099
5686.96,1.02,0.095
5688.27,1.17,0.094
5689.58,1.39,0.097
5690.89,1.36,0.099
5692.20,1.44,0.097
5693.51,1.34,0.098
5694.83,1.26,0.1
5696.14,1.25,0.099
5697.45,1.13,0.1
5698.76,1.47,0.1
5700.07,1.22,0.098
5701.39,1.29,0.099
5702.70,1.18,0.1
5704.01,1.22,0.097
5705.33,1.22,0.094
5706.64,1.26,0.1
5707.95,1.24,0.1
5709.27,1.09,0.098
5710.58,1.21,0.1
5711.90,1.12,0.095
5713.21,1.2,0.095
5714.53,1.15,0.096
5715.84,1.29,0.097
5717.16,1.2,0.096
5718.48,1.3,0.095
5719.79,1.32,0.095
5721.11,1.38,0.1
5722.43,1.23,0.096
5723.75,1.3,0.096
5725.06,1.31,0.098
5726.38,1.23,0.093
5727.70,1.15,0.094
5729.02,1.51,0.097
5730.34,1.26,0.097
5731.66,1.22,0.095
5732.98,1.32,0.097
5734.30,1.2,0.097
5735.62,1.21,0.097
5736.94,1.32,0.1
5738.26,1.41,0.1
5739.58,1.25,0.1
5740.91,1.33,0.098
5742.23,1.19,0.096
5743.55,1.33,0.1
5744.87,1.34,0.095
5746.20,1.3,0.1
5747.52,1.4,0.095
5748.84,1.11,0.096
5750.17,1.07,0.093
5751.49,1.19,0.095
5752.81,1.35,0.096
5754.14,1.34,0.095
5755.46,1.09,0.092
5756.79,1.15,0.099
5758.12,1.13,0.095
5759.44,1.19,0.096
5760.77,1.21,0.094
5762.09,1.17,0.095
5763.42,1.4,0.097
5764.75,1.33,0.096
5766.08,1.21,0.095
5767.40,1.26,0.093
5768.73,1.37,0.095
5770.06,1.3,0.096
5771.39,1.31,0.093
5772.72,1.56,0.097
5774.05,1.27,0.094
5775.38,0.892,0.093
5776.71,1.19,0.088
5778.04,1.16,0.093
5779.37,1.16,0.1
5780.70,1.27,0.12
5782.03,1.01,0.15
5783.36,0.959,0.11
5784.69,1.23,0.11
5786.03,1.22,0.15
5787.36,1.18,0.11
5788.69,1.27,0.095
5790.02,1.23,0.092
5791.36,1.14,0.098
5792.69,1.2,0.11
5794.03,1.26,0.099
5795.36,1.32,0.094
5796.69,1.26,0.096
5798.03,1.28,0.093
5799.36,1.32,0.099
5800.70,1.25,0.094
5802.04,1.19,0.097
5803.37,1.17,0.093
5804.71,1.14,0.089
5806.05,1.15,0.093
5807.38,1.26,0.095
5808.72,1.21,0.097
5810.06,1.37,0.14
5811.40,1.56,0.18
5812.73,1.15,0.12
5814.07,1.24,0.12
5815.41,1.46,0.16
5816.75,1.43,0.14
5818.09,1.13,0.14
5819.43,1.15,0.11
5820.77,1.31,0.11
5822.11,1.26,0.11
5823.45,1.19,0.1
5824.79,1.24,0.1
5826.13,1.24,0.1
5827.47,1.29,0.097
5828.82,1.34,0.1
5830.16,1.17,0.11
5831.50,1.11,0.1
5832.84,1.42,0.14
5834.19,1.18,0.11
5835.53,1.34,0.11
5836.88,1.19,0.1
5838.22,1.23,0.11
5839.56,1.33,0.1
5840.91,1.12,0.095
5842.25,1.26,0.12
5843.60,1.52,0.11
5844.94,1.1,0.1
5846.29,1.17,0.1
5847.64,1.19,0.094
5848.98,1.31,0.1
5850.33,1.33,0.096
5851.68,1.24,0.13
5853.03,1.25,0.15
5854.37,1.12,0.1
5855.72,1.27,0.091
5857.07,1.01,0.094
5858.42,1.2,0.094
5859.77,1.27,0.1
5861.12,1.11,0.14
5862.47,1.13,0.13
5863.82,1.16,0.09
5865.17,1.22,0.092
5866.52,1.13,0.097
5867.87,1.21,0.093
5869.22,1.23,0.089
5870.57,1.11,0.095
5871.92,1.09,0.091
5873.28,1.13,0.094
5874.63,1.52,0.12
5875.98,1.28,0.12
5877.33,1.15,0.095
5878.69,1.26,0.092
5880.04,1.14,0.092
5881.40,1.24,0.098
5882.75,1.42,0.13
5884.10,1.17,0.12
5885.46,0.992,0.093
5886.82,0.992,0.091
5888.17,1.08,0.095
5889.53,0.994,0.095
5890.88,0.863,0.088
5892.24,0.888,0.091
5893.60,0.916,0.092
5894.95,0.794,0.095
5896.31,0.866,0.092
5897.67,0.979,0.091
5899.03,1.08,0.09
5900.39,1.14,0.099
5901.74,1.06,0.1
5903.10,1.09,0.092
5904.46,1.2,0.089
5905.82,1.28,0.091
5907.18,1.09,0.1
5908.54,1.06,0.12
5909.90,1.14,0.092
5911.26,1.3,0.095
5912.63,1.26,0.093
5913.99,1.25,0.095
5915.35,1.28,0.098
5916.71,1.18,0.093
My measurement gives 0.68 angstrom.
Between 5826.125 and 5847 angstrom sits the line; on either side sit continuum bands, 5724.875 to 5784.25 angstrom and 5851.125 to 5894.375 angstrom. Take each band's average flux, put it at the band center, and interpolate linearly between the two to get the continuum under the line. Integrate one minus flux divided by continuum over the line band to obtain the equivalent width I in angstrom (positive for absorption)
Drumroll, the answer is -1.3 angstrom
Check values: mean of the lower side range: 1.24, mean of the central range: 1.25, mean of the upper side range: 1.15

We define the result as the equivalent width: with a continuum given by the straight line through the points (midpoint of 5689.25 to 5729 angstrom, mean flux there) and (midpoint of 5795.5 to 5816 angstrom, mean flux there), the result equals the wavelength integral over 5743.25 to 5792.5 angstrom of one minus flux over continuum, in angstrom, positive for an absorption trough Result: 1.65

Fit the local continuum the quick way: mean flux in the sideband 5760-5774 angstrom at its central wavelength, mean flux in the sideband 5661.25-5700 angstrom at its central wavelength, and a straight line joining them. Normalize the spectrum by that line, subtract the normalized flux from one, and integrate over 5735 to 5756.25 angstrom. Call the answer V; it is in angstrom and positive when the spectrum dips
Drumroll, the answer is 0.5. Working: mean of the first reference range 1.26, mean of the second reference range 1.31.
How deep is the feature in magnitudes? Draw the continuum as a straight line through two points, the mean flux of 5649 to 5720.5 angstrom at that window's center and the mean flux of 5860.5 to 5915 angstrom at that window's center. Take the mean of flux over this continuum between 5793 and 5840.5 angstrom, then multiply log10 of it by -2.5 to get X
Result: -0.08 mag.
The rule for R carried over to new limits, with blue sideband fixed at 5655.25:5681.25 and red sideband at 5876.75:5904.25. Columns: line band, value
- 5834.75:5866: -3.63 angstrom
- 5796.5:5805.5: -0.72 angstrom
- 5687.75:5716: -0.63 angstrom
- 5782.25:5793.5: -0.25 angstrom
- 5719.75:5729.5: -0.78 angstrom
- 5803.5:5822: -2.38 angstrom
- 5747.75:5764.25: -0.44 angstrom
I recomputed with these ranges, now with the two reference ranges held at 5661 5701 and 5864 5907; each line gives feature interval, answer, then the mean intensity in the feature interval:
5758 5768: -0.3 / 1.24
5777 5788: 0.3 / 1.15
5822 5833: -0.8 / 1.24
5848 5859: -0.8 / 1.22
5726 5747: -1.2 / 1.29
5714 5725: -0.4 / 1.28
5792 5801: -0.7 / 1.27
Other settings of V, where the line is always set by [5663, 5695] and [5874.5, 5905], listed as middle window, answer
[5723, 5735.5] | -0.6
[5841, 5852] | -1.4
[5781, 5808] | -0.9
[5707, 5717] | 0.3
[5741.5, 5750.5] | -0.4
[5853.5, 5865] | -0.6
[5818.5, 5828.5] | -0.9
